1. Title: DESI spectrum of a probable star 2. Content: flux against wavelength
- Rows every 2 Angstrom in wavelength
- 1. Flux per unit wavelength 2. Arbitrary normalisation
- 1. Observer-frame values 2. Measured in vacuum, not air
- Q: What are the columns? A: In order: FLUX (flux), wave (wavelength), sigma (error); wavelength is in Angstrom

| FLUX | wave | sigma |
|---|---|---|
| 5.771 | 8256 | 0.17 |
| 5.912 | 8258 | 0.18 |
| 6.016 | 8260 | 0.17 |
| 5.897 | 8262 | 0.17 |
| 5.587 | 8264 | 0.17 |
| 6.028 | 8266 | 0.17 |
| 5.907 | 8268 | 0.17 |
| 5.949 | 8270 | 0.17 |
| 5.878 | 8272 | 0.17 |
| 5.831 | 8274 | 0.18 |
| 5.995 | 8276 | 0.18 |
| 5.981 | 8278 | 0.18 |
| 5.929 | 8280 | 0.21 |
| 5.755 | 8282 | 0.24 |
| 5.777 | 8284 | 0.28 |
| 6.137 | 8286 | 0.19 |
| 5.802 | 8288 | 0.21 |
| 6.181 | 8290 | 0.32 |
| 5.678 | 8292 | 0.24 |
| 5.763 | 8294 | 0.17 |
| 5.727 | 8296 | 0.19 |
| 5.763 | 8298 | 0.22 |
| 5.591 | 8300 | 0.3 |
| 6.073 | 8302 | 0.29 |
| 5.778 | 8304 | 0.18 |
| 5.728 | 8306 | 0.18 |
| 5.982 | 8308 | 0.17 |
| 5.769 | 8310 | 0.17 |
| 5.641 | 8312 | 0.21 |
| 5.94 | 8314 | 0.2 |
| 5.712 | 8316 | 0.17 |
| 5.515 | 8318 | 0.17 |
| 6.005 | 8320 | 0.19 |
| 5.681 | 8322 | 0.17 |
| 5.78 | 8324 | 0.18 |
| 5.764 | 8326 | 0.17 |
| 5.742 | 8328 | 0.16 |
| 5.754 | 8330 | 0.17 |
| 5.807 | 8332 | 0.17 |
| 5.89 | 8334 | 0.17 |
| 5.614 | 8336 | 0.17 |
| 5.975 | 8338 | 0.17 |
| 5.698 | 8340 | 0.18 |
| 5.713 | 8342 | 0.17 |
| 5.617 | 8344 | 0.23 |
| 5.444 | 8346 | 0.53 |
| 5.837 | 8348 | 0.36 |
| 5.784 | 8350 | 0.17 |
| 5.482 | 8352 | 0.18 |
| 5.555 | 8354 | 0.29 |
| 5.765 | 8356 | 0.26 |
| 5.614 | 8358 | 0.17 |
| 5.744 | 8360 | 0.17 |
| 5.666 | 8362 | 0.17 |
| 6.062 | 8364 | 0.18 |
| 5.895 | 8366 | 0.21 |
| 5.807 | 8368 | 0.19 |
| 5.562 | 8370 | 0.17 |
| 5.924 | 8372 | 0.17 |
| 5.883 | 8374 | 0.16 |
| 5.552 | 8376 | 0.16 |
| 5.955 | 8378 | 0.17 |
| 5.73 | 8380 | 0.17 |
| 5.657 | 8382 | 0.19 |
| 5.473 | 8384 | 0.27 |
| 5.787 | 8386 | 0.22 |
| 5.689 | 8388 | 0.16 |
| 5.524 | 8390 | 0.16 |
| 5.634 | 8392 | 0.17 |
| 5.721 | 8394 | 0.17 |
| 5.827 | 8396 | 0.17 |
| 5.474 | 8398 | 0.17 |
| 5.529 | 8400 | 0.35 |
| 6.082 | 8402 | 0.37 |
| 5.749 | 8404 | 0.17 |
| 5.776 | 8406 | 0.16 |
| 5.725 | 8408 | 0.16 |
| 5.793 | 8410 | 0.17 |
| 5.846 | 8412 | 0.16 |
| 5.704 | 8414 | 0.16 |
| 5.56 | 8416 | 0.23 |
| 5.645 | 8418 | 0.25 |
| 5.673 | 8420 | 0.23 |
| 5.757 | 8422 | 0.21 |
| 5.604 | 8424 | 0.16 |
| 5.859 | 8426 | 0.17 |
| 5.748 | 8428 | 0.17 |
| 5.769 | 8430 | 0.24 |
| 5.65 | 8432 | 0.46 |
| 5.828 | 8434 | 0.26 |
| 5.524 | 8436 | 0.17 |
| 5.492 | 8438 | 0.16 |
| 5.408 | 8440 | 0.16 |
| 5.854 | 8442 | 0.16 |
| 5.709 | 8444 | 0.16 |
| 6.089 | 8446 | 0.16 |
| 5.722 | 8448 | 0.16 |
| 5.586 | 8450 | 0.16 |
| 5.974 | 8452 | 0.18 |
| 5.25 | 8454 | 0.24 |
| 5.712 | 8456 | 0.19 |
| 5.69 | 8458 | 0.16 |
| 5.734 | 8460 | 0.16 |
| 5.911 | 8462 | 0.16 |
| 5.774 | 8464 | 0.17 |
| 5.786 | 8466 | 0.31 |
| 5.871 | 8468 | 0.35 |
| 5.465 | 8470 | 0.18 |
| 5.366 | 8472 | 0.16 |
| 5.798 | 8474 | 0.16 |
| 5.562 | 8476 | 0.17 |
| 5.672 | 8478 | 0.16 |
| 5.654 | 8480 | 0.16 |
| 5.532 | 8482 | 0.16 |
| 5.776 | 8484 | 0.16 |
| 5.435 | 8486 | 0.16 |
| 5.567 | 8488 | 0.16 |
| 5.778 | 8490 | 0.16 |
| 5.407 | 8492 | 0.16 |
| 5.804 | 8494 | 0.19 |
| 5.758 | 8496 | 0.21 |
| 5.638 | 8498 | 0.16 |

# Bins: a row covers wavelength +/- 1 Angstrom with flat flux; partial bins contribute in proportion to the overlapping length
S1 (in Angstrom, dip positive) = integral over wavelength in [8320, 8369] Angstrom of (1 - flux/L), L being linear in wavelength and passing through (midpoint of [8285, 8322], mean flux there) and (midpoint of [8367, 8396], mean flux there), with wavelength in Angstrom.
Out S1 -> 0.2 Angstrom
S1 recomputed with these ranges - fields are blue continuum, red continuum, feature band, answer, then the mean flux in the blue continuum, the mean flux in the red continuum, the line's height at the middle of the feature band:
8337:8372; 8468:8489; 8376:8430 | -0.3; 5.72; 5.6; 5.67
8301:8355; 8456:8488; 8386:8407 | 0.0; 5.75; 5.67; 5.71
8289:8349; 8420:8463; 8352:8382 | 0.0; 5.77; 5.71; 5.75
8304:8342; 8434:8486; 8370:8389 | 0.0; 5.78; 5.67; 5.73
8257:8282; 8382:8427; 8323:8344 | 0.1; 5.9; 5.7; 5.81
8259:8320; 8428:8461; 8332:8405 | 0.6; 5.85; 5.69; 5.77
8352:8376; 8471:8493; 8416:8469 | -0.6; 5.75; 5.6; 5.65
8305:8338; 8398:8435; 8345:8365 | 0.2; 5.78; 5.73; 5.76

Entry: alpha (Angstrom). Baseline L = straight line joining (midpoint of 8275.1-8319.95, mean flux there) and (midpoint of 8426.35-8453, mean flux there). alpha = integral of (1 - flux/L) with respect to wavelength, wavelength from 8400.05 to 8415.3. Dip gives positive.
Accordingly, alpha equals -0.11 Angstrom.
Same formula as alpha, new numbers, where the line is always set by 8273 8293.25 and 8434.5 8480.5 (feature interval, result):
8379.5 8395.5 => 0.3 Angstrom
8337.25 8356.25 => 0.5 Angstrom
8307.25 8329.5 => 0.3 Angstrom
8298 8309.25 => 0.1 Angstrom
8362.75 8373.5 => -0.1 Angstrom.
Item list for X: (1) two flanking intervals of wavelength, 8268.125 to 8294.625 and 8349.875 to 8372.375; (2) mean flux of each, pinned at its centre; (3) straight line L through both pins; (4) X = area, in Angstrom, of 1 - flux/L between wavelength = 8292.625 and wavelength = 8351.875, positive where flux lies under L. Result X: 0.57 Angstrom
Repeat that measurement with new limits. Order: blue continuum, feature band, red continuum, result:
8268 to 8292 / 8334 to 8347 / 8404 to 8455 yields 0.31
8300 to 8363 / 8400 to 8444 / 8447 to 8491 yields -0.16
